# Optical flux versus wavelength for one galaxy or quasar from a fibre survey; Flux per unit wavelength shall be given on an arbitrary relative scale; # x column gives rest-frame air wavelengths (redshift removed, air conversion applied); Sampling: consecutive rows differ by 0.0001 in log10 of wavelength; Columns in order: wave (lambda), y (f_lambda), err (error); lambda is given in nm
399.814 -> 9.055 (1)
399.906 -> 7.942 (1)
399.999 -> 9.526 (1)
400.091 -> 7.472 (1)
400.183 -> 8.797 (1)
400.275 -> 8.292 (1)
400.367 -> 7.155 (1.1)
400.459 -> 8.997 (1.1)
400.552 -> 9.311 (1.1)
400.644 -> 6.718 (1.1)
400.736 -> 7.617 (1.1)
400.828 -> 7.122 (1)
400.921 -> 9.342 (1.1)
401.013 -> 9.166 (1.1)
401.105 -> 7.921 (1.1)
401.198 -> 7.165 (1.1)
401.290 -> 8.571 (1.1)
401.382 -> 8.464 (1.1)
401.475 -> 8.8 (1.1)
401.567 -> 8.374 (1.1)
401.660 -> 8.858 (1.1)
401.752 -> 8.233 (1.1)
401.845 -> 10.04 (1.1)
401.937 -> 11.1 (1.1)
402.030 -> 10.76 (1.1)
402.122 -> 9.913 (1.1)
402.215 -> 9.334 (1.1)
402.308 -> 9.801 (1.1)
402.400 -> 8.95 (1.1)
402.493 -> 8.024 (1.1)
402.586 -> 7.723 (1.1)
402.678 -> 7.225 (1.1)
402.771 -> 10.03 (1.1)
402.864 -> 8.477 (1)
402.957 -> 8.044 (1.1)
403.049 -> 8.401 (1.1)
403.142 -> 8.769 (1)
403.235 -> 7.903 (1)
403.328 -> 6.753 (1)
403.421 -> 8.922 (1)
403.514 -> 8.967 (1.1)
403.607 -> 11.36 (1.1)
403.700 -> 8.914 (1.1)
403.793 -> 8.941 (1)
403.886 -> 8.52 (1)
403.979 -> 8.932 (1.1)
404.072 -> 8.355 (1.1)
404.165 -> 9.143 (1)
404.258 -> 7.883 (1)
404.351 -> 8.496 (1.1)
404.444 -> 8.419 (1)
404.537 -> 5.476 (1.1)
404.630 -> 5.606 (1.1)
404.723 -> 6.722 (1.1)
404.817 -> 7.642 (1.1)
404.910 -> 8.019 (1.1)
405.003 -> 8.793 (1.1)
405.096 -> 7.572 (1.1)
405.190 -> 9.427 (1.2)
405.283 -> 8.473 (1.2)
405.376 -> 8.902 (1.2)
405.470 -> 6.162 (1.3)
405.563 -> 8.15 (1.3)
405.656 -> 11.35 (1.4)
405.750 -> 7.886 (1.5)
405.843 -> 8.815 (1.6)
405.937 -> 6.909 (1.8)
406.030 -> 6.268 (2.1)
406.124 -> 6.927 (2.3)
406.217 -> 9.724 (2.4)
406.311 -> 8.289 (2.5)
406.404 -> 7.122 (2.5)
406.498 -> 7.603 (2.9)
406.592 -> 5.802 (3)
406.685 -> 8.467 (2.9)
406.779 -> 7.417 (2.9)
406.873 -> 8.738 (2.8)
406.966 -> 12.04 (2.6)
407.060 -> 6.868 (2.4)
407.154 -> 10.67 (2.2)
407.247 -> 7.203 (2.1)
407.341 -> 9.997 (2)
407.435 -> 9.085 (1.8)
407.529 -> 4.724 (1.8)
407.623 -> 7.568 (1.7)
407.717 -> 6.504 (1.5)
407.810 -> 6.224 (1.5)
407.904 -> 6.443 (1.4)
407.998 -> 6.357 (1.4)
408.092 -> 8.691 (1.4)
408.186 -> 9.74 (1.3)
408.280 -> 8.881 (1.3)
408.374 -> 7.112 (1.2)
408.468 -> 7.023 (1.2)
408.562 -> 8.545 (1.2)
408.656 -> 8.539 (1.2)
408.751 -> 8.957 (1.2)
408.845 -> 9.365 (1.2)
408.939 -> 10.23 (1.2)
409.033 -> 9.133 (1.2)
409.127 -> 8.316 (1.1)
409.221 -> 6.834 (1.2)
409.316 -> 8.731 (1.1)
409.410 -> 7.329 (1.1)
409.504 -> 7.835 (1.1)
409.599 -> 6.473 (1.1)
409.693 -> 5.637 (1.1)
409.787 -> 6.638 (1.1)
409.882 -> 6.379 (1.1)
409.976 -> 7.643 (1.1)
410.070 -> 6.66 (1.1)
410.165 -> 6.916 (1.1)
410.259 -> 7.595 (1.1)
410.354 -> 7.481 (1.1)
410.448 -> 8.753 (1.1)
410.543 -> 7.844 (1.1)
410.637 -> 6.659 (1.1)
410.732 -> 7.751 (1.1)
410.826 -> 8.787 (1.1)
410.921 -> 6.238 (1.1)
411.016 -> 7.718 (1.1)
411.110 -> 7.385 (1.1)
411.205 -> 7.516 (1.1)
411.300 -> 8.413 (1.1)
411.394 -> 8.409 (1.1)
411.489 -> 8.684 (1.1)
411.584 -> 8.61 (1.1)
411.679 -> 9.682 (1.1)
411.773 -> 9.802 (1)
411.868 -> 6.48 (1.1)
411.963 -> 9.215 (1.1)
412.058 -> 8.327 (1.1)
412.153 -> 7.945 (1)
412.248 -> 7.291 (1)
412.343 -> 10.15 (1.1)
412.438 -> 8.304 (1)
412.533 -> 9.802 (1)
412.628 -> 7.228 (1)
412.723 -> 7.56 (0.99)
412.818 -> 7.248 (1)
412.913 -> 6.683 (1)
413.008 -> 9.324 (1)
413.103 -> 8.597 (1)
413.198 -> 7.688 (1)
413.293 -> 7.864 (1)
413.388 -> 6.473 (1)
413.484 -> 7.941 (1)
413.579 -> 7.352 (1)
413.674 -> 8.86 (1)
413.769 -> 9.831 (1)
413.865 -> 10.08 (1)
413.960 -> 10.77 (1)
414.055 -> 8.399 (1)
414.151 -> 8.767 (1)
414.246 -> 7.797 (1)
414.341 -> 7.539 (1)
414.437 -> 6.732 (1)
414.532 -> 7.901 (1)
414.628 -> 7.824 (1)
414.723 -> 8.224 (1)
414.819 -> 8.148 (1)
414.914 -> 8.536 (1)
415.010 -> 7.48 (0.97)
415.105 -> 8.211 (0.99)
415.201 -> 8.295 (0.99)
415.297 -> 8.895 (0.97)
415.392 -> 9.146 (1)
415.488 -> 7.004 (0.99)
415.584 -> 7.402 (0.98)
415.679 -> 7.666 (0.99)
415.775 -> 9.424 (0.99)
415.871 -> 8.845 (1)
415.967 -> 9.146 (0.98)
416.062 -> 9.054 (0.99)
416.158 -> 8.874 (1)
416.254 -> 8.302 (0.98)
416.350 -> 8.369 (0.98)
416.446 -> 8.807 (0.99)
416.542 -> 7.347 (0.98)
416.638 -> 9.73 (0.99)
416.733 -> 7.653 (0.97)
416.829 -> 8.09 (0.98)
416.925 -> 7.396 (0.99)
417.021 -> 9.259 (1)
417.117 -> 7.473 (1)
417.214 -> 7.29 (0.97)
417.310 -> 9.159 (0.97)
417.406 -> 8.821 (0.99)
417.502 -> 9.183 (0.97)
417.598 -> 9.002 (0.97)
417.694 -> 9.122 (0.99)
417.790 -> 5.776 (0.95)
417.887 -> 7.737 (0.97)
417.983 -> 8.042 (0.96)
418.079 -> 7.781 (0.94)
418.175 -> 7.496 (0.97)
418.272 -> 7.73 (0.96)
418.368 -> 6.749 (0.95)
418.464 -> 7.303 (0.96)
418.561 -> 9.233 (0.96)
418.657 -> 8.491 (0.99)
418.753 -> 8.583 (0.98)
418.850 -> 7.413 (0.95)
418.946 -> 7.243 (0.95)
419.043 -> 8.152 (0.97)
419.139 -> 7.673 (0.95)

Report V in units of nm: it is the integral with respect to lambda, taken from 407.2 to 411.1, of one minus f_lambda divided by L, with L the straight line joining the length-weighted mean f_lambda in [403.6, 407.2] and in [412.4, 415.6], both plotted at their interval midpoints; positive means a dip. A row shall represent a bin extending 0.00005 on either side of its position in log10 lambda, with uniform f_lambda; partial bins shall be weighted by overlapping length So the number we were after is 0.25 nm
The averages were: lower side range 8.19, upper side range 8.18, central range 7.67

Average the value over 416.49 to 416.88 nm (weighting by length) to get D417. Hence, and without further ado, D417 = 8.22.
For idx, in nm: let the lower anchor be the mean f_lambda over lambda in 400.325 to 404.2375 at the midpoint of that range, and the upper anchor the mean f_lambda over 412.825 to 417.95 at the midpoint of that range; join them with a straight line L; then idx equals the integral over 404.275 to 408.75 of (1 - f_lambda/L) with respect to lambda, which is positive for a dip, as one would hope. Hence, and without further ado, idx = 0.34 nm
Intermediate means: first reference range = 8.69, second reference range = 8.28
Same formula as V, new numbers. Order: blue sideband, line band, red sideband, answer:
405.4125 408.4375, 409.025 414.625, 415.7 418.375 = 0.10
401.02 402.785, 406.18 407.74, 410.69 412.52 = 0.08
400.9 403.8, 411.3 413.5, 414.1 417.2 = 0.04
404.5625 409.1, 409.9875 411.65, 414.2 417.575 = 0.08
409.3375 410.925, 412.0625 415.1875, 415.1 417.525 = -0.12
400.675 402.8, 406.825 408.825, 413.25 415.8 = 0.10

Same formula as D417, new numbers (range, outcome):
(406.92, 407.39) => 9.35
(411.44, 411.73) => 9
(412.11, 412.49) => 8.44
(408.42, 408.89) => 8.47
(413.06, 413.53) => 7.7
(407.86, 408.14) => 7.18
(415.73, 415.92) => 9.11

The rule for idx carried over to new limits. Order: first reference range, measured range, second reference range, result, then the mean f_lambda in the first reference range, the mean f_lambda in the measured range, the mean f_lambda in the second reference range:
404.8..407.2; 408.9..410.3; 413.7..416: 0.14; 8.24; 7.48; 8.42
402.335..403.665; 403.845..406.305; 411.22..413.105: 0.14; 8.56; 8.03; 8.37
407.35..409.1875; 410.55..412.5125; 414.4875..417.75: -0.01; 8.01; 8.18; 8.38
